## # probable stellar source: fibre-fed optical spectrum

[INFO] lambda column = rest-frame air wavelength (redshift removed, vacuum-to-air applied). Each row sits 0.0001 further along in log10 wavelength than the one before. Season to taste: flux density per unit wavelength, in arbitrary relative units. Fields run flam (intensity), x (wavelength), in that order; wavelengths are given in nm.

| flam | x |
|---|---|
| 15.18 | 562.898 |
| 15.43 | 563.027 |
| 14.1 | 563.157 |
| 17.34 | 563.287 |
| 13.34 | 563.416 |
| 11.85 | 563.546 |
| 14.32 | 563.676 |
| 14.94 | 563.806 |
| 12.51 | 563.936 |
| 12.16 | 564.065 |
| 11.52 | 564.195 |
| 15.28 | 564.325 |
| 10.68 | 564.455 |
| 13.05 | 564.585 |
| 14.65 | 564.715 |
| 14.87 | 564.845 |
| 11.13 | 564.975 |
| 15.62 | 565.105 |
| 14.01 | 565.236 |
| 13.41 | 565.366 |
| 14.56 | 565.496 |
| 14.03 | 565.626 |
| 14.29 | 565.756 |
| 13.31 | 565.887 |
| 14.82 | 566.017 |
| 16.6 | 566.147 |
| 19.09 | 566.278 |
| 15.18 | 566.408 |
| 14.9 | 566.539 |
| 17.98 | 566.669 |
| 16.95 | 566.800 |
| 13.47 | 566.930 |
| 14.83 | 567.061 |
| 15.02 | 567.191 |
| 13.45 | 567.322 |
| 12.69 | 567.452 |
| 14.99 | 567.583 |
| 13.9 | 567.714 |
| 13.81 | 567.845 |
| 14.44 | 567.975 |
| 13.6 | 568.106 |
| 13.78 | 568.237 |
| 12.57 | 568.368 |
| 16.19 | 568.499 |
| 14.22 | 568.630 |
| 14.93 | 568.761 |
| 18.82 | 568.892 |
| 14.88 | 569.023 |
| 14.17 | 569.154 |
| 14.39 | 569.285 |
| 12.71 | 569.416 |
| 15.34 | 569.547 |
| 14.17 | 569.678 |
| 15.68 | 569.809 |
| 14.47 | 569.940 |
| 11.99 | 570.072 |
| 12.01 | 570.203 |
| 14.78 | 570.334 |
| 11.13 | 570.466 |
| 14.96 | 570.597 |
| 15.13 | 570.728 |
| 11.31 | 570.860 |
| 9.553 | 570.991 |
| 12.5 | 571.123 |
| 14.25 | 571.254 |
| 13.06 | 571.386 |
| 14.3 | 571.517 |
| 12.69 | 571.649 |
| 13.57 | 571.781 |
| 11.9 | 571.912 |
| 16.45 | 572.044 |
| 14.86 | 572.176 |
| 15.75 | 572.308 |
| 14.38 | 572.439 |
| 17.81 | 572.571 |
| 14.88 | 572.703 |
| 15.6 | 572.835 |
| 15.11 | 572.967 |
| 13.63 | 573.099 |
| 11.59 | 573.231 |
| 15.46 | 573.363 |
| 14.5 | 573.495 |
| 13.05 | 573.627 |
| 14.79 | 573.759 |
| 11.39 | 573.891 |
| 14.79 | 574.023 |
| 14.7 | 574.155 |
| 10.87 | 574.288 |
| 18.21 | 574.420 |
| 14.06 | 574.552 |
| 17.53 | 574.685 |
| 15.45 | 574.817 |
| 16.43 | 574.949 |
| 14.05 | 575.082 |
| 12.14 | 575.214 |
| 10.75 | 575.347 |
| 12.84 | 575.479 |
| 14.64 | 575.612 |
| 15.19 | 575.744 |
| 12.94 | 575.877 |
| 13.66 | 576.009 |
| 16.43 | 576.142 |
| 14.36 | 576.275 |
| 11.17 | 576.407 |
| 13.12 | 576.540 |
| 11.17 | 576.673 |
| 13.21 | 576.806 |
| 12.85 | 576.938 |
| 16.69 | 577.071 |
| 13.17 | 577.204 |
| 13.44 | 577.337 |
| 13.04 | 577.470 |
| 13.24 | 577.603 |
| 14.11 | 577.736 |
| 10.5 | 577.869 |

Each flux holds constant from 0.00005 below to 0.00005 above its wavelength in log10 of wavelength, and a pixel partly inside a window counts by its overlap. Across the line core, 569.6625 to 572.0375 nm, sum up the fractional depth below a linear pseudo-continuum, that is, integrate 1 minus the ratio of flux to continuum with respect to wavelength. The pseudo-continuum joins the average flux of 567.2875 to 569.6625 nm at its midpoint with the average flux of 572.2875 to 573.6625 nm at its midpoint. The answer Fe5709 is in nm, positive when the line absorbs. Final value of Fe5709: 0.21 nm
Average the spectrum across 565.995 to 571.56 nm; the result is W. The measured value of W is 14.3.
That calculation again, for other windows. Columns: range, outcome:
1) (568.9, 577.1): 14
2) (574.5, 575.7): 14.2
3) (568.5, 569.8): 15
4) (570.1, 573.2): 13.8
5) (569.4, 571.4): 13.3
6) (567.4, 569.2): 14.5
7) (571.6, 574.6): 14.4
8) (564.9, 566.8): 15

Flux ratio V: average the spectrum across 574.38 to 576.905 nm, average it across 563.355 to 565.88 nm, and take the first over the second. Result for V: 1.0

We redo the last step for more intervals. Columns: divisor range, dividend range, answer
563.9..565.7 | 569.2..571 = 1.01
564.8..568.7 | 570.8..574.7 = 0.96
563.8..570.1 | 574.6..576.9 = 0.96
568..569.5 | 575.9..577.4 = 0.93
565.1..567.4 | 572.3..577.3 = 0.94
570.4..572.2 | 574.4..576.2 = 1.10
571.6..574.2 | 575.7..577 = 0.93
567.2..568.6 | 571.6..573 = 1.06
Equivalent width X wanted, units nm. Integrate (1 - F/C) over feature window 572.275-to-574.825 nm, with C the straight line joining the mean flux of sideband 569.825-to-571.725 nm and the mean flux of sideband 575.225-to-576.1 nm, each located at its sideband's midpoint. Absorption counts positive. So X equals -0.273 nm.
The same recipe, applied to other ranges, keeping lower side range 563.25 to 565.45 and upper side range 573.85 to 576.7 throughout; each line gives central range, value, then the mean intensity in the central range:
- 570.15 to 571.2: 0.08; 12.7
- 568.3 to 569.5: -0.09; 14.8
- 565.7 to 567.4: -0.22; 15.4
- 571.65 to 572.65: -0.07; 14.8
